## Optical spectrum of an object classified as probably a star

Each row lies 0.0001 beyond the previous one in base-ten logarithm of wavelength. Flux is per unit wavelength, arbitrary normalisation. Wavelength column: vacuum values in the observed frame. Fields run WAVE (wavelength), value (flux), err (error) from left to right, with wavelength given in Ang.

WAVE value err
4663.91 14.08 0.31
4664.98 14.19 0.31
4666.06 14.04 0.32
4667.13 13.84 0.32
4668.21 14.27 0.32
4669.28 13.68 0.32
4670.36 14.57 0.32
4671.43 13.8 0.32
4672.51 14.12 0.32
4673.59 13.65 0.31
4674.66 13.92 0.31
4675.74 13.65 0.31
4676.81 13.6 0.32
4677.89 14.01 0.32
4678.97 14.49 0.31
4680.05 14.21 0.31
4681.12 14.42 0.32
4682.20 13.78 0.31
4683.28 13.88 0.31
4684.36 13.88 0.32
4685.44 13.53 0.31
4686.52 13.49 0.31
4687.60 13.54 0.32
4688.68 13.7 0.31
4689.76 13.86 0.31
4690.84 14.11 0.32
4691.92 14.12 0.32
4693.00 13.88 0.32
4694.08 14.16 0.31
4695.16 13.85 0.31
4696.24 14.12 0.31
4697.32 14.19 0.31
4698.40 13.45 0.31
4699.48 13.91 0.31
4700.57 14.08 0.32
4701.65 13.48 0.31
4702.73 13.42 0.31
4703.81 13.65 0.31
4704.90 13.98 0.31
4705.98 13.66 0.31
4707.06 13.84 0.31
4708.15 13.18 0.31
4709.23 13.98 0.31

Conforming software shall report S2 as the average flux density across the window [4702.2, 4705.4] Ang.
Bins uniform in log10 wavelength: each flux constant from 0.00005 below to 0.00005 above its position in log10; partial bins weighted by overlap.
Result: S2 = 13.7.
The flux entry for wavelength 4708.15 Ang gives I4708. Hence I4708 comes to 13.18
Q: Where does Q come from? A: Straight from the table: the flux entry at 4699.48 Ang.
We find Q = 13.91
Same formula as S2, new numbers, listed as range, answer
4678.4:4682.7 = 14.2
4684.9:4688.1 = 13.5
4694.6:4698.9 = 13.9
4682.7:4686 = 13.7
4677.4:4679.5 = 14.2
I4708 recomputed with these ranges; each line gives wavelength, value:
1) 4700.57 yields 14.08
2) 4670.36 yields 14.57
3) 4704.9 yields 13.98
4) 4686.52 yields 13.49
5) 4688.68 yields 13.7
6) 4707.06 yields 13.84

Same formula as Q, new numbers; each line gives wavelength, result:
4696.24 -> 14.12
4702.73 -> 13.42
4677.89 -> 14.01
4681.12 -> 14.42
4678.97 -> 14.49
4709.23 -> 13.98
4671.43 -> 13.8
